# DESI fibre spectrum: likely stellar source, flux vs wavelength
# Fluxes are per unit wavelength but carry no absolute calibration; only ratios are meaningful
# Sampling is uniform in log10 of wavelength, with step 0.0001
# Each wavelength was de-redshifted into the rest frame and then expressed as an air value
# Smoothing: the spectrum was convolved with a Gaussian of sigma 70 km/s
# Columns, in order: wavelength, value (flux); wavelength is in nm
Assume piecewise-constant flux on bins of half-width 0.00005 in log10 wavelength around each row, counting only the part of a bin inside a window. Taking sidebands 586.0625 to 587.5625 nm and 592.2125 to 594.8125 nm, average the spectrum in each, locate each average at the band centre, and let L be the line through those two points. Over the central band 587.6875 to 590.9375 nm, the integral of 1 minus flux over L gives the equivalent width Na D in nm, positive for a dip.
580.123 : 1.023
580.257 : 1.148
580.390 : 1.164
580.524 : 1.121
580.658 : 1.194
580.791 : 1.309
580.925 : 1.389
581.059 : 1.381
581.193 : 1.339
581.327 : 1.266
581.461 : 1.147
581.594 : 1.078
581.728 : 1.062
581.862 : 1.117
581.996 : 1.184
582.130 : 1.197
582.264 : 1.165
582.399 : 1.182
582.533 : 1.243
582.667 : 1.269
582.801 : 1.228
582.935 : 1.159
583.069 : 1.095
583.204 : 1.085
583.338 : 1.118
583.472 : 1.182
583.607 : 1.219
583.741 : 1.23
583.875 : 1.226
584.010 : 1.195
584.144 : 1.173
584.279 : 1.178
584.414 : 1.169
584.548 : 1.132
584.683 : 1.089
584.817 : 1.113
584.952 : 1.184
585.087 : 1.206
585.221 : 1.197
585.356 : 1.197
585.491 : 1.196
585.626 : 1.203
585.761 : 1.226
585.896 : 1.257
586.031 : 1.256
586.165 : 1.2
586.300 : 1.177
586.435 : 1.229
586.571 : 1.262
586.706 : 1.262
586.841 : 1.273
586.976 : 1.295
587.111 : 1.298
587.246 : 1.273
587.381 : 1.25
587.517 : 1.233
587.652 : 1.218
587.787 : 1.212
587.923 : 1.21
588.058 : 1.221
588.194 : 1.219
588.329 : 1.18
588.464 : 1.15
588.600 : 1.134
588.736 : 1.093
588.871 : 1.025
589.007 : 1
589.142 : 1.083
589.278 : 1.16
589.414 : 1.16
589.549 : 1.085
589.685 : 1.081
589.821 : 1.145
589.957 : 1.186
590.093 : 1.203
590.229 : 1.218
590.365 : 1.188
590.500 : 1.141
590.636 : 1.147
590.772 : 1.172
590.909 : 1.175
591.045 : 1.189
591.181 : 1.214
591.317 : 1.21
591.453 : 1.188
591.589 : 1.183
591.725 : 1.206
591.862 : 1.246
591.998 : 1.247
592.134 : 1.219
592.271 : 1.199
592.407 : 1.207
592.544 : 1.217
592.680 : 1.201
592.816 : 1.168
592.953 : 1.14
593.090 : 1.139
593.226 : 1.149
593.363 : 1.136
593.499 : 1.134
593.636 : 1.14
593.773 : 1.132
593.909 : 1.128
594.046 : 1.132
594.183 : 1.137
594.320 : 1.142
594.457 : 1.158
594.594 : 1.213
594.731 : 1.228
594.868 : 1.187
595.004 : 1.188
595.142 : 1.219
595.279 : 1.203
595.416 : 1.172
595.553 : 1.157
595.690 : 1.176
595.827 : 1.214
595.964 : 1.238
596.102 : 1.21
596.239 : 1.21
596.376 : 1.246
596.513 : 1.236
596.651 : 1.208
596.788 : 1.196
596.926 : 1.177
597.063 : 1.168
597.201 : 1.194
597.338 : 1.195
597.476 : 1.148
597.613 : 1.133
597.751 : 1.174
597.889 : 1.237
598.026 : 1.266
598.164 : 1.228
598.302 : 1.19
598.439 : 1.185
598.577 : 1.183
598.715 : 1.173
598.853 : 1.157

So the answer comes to 0.18 nm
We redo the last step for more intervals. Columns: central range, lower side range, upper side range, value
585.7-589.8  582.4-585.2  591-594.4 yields -0.050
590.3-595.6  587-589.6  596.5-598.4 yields 0.023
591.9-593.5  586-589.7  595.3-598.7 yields 0.014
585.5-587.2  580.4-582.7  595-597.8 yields -0.053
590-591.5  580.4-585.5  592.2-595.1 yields -0.018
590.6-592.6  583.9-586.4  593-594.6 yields -0.084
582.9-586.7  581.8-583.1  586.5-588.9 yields 0.043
